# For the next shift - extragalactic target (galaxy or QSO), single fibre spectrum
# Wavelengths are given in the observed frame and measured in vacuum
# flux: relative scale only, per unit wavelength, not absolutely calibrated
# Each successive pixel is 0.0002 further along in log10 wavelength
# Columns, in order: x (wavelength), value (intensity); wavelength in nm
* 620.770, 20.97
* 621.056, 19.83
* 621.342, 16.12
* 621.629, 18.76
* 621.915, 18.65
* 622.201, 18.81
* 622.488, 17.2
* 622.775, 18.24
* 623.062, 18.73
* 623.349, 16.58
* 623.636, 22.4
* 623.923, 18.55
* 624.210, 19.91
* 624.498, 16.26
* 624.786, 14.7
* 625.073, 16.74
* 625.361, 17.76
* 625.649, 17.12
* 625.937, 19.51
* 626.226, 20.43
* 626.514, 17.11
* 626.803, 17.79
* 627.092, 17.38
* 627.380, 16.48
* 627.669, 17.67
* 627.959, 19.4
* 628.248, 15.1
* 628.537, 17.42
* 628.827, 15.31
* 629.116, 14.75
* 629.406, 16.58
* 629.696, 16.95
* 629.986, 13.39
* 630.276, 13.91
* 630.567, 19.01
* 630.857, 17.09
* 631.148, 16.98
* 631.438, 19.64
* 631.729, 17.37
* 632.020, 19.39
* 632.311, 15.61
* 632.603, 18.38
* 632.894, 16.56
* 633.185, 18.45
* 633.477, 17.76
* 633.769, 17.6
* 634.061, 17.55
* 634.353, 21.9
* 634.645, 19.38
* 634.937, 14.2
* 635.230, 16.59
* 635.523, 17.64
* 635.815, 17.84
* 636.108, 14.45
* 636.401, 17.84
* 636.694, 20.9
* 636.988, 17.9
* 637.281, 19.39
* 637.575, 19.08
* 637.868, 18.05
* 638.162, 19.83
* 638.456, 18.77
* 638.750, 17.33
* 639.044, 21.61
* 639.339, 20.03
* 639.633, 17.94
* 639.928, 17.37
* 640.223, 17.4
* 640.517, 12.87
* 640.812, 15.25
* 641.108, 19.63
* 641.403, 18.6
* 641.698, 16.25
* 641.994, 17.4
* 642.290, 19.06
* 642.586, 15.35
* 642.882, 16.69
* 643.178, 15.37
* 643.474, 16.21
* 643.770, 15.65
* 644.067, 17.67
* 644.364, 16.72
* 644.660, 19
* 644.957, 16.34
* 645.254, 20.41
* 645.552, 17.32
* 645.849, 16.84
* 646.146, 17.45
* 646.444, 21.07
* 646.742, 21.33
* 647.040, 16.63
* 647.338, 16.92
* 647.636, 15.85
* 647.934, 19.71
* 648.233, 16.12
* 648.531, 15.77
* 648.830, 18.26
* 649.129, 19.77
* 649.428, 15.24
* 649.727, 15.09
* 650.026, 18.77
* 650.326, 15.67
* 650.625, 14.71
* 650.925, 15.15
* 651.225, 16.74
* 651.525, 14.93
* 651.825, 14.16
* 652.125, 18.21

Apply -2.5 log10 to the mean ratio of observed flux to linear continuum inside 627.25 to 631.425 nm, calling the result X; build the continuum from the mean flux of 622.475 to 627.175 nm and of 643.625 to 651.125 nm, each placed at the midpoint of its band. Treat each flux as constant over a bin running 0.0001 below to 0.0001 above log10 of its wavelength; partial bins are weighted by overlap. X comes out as 0.09 mag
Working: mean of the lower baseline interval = 18.1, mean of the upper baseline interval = 17.3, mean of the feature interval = 16.5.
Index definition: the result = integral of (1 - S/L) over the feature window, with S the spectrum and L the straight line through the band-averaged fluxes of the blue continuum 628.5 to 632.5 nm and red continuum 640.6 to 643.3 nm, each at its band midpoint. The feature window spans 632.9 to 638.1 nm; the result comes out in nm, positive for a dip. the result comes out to -0.38 nm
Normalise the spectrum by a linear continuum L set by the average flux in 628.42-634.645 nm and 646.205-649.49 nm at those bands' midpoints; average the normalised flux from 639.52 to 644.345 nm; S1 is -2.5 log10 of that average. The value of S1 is 0.06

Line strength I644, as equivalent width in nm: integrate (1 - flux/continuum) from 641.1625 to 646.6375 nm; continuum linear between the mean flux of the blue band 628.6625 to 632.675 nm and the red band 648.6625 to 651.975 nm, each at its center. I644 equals -0.37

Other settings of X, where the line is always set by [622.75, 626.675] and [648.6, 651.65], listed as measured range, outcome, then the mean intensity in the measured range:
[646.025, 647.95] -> -0.11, 18.3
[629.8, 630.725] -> 0.15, 15.5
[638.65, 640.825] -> -0.03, 17.6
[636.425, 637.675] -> -0.11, 19.2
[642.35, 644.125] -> 0.04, 16.2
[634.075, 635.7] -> -0.03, 17.9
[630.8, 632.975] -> 0.00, 17.7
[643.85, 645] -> -0.04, 17.4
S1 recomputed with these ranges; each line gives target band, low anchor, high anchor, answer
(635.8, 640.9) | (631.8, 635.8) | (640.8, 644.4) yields -0.04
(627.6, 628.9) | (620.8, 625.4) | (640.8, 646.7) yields 0.06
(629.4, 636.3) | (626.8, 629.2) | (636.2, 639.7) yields 0.04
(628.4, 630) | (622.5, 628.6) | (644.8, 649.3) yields 0.13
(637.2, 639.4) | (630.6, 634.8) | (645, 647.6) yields -0.06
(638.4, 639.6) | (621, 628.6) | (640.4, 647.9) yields -0.11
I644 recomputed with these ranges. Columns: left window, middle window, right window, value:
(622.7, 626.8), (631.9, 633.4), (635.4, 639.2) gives 0.06 nm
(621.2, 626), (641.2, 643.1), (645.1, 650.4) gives 0.06 nm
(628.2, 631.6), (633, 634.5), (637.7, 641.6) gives -0.14 nm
